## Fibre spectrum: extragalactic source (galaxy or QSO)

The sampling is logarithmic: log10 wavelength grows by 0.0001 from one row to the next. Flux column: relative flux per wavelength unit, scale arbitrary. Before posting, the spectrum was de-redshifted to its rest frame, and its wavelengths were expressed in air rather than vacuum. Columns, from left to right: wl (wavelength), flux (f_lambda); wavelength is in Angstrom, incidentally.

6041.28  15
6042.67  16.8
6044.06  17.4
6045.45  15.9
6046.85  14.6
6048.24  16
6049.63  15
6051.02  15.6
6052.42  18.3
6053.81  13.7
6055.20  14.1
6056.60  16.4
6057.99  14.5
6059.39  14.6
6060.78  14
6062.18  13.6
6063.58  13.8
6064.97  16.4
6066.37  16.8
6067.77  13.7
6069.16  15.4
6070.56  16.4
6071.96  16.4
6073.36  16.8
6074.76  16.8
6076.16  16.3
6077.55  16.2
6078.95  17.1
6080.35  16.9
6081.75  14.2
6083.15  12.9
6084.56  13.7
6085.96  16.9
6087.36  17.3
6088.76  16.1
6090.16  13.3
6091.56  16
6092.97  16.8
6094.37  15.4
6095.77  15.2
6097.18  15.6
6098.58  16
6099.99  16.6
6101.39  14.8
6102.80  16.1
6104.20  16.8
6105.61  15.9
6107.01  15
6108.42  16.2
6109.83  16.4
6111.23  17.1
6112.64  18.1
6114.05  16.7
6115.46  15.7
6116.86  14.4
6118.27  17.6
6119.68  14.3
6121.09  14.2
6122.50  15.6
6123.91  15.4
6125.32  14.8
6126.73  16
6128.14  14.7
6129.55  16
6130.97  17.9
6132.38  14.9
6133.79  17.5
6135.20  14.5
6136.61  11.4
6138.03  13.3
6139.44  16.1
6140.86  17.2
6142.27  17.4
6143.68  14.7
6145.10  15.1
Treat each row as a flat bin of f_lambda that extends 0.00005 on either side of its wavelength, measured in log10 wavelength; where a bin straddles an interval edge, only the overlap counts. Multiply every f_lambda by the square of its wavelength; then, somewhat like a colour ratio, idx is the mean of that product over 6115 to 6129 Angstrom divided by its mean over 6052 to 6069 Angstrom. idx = 1.04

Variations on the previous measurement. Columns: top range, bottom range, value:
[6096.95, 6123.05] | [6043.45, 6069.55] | 1.07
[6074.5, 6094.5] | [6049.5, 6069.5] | 1.05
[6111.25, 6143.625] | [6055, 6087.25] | 1.03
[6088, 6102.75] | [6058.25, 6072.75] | 1.04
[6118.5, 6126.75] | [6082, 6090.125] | 1.01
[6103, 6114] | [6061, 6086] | 1.08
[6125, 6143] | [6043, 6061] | 1.03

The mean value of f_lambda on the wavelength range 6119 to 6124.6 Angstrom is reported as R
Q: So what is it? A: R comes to 14.9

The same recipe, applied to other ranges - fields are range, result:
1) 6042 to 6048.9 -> 16.1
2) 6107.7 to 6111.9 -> 16.6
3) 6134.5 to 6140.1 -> 13.8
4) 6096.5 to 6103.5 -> 15.8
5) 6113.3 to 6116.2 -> 16.2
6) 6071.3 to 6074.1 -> 16.6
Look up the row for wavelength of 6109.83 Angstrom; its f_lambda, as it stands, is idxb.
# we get 16.4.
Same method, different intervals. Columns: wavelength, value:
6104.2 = 16.8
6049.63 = 15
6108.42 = 16.2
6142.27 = 17.4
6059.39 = 14.6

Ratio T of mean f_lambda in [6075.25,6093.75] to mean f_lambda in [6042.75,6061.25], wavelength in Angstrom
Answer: 1.01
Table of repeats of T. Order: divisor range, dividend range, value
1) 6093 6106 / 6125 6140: 0.96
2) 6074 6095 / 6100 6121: 1.02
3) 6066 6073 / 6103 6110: 1.02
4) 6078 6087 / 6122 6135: 1.03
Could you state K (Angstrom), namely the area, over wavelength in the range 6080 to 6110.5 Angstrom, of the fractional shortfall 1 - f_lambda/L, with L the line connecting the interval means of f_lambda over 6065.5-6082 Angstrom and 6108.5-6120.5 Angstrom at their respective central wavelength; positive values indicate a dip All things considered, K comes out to 1.1 Angstrom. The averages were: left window 16.1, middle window 15.6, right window 16.3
